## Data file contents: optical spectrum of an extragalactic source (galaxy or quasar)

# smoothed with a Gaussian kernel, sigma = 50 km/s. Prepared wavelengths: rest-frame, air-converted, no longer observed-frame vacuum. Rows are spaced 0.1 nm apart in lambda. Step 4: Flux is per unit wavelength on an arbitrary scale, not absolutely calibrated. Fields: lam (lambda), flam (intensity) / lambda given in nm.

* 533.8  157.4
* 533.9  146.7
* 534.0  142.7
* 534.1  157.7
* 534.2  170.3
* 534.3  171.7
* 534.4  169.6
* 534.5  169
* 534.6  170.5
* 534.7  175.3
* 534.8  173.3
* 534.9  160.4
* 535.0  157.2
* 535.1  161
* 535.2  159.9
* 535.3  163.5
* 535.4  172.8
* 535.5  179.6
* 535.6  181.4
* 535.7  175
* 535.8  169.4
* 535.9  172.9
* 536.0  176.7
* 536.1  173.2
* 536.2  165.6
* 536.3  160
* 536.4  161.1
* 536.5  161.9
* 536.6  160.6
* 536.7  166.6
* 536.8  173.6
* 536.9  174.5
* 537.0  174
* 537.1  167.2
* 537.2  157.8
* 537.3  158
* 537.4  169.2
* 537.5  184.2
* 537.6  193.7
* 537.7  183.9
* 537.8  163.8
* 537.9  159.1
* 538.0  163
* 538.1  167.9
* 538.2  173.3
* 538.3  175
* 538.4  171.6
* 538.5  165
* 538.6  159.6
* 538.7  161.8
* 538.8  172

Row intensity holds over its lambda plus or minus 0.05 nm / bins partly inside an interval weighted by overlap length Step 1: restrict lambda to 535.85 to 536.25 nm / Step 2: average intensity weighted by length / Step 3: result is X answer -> 172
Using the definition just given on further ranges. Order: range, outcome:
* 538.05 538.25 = 171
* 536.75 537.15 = 172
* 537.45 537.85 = 181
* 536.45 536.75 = 163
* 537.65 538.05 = 167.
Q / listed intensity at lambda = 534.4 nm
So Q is 169.6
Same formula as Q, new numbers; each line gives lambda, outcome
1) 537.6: 193.7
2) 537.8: 163.8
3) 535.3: 163.5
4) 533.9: 146.7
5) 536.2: 165.6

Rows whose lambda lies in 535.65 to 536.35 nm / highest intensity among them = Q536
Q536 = 176.7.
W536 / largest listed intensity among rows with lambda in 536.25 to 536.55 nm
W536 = 161.9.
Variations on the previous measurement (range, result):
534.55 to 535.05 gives 175.3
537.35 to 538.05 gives 193.7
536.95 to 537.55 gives 184.2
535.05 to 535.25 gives 161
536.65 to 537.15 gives 174.5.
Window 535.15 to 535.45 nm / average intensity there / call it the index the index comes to 165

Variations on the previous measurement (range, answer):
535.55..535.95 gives 175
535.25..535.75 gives 174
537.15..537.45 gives 162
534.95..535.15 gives 159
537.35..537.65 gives 182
